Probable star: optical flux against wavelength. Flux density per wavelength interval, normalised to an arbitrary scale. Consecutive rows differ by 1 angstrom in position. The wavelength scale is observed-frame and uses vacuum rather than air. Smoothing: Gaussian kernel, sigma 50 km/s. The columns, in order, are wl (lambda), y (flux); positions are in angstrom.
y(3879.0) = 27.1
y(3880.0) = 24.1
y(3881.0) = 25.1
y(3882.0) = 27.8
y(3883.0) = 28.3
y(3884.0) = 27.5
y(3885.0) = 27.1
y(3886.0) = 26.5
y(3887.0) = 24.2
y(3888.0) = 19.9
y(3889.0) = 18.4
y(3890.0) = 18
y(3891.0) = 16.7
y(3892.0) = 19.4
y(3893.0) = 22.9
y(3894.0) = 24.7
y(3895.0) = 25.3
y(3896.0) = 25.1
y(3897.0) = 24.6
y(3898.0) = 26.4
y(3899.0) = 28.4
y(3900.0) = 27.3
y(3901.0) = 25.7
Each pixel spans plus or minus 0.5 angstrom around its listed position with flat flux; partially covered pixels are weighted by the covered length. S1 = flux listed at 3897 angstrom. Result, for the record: 24.6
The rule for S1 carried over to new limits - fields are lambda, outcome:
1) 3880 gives 24.1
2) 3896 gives 25.1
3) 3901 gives 25.7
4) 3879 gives 27.1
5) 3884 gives 27.5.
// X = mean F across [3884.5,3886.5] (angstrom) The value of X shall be 26.8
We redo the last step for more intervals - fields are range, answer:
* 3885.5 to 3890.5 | 21.4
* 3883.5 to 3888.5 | 25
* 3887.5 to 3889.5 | 19.1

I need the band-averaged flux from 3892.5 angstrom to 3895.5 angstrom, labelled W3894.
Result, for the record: 24.3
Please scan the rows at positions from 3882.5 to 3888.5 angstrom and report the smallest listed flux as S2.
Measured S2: 19.9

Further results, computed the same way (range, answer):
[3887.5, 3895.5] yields 16.7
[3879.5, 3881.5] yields 24.1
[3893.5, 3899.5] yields 24.6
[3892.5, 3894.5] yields 22.9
